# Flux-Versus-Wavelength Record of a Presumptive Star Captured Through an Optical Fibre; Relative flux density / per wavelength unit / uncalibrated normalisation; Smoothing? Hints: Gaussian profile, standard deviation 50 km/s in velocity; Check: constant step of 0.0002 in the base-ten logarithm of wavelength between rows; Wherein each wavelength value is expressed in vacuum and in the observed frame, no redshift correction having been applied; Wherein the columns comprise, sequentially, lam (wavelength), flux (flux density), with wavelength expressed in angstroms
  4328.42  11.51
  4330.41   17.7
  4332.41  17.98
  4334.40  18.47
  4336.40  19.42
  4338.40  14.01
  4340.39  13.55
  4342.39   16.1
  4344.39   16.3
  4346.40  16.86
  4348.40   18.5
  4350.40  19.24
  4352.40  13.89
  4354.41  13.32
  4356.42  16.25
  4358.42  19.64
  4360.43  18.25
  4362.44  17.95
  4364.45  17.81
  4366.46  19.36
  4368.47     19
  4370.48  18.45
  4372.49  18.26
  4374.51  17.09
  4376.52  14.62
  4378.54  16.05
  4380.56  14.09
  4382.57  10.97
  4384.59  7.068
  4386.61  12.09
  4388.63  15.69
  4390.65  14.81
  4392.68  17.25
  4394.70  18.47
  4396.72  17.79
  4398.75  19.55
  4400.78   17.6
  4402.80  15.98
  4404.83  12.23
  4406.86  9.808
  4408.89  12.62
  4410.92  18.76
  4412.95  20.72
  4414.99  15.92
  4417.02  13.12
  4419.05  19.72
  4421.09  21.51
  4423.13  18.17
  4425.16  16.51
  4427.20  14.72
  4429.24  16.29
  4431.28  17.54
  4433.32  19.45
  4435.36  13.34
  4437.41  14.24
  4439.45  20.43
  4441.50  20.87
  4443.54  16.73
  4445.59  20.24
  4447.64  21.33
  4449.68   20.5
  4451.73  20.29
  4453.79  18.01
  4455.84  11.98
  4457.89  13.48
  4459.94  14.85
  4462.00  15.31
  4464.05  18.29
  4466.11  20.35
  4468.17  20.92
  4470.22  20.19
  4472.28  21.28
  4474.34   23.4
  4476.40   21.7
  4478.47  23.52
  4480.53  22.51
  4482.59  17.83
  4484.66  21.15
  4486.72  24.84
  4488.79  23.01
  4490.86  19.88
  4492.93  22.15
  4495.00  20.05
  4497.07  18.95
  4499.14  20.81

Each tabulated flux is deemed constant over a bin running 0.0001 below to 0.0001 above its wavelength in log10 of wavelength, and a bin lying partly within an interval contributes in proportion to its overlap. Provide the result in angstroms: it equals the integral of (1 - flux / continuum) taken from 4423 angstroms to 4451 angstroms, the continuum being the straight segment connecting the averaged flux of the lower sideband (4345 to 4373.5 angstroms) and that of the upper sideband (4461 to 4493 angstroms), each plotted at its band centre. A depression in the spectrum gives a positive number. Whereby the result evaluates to 2.8 angstroms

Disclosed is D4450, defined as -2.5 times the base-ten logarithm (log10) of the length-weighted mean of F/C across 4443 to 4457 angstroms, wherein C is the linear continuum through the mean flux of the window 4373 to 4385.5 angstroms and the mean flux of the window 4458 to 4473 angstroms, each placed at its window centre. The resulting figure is -0.06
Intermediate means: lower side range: 13.6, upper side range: 18.4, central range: 18.4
